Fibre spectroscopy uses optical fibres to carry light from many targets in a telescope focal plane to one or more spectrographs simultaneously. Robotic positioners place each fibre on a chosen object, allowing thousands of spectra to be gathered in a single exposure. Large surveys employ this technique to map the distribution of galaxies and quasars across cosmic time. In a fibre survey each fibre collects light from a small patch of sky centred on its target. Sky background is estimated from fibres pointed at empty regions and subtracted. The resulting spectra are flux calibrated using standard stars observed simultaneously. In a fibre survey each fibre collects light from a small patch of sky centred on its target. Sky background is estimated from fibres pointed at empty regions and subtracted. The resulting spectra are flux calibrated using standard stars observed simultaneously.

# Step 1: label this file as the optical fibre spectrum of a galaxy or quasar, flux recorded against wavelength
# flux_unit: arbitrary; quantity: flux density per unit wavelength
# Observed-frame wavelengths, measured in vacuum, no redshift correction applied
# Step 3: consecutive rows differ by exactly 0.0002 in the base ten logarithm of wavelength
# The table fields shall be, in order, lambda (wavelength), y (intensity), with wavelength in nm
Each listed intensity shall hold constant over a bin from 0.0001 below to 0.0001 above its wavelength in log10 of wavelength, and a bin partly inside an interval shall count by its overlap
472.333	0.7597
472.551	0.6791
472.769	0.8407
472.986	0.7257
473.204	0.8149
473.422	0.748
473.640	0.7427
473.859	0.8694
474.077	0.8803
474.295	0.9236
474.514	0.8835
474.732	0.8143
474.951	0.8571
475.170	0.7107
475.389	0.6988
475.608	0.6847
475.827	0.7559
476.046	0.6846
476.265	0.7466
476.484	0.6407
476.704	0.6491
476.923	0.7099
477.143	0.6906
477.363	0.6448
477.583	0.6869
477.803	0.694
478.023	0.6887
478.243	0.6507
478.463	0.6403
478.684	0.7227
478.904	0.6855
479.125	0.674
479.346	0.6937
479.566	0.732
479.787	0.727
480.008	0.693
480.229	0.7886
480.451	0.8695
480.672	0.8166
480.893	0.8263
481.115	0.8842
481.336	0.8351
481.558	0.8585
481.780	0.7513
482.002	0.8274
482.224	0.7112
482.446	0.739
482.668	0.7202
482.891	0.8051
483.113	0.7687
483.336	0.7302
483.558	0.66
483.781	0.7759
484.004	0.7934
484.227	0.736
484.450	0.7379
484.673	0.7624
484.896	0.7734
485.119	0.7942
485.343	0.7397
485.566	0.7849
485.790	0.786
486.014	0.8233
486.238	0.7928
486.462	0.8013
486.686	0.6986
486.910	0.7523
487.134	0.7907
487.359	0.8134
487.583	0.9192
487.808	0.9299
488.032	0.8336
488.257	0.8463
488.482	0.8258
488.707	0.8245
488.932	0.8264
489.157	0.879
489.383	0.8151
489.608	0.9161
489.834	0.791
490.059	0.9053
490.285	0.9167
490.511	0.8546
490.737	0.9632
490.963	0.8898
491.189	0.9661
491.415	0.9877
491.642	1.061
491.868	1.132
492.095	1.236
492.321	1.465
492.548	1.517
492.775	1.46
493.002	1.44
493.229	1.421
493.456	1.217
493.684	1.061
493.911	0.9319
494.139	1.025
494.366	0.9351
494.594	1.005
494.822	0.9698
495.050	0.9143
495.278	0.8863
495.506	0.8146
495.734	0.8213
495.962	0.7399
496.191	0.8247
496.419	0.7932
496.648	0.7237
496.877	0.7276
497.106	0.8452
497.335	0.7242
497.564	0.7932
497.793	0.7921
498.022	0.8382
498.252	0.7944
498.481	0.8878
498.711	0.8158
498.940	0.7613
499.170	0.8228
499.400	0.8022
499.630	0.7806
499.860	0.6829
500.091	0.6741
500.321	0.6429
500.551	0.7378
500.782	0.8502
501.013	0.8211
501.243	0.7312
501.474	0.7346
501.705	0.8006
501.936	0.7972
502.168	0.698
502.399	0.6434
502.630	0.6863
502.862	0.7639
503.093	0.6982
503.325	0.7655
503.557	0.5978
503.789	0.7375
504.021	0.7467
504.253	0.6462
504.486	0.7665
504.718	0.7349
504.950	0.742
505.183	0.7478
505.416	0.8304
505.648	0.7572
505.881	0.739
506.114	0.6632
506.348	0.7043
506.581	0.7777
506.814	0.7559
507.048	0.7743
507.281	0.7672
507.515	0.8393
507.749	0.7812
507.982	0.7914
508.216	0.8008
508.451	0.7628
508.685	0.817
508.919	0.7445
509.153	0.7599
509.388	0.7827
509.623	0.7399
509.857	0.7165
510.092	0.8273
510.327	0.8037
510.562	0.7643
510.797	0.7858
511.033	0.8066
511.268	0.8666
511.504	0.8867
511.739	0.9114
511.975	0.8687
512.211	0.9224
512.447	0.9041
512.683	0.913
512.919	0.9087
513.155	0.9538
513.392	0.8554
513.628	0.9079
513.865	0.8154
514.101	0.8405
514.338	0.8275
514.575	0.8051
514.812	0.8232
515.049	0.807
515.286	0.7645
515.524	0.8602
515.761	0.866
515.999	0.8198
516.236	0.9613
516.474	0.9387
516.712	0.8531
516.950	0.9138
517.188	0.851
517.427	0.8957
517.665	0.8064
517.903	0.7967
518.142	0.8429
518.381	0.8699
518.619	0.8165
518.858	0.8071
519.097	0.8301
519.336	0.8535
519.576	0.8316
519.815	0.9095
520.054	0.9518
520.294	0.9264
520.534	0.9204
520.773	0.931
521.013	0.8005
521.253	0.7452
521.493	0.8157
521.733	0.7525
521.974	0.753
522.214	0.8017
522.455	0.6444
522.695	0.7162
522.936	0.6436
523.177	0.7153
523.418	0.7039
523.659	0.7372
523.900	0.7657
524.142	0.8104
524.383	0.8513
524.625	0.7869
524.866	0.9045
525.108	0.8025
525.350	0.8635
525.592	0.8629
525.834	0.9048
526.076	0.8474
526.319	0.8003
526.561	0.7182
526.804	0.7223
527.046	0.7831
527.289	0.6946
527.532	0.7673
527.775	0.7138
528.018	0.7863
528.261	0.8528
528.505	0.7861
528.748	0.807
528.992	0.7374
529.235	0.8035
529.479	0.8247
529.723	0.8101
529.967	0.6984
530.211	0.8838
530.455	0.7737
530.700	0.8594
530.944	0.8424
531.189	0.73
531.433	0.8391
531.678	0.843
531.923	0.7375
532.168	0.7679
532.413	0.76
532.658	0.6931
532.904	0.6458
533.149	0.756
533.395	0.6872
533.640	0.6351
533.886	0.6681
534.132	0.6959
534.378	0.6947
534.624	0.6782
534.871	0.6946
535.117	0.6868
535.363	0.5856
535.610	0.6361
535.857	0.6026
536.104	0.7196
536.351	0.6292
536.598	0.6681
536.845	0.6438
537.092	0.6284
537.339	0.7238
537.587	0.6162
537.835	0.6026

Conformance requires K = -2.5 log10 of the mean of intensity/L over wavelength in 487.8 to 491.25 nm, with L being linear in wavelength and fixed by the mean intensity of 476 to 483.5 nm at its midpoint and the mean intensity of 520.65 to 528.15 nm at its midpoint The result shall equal -0.17 mag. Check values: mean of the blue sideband 0.735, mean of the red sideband 0.779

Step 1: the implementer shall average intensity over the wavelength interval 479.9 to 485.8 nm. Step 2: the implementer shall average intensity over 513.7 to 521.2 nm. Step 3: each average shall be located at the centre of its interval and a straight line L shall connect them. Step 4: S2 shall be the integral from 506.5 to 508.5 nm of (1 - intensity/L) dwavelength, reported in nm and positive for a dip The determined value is 0.12 nm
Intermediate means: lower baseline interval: 0.776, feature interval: 0.784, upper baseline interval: 0.855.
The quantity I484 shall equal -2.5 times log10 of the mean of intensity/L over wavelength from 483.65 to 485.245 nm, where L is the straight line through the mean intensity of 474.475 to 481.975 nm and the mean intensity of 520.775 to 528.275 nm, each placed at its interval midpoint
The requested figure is -0.03 mag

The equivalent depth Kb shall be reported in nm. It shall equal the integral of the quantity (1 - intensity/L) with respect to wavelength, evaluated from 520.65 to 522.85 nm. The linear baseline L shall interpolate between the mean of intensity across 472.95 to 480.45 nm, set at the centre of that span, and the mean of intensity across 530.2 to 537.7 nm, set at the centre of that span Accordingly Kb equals -0.178 nm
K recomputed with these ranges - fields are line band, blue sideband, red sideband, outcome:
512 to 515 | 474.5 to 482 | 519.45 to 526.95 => -0.107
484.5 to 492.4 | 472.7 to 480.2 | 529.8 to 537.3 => -0.202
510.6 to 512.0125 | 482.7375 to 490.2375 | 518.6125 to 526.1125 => -0.051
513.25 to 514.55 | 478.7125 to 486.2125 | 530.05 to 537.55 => -0.158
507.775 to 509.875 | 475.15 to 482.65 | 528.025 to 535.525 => -0.044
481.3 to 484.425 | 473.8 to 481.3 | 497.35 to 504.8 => -0.024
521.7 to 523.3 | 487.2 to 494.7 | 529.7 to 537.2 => 0.111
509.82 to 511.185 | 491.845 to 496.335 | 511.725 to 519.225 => 0.157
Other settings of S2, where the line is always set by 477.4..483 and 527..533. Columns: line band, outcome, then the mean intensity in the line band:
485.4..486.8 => -0.05 nm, 0.78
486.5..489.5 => -0.30 nm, 0.827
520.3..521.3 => -0.12 nm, 0.866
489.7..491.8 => -0.49 nm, 0.931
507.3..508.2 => -0.04 nm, 0.8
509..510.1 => 0.01 nm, 0.759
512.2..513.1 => -0.17 nm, 0.914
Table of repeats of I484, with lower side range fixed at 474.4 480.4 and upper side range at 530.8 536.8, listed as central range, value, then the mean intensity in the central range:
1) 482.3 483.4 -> -0.057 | 0.752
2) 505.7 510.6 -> -0.086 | 0.767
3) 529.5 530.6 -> -0.132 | 0.796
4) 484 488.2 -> -0.117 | 0.794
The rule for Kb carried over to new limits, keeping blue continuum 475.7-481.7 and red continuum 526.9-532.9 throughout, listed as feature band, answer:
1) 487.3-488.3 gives -0.18 nm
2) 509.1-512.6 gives -0.29 nm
